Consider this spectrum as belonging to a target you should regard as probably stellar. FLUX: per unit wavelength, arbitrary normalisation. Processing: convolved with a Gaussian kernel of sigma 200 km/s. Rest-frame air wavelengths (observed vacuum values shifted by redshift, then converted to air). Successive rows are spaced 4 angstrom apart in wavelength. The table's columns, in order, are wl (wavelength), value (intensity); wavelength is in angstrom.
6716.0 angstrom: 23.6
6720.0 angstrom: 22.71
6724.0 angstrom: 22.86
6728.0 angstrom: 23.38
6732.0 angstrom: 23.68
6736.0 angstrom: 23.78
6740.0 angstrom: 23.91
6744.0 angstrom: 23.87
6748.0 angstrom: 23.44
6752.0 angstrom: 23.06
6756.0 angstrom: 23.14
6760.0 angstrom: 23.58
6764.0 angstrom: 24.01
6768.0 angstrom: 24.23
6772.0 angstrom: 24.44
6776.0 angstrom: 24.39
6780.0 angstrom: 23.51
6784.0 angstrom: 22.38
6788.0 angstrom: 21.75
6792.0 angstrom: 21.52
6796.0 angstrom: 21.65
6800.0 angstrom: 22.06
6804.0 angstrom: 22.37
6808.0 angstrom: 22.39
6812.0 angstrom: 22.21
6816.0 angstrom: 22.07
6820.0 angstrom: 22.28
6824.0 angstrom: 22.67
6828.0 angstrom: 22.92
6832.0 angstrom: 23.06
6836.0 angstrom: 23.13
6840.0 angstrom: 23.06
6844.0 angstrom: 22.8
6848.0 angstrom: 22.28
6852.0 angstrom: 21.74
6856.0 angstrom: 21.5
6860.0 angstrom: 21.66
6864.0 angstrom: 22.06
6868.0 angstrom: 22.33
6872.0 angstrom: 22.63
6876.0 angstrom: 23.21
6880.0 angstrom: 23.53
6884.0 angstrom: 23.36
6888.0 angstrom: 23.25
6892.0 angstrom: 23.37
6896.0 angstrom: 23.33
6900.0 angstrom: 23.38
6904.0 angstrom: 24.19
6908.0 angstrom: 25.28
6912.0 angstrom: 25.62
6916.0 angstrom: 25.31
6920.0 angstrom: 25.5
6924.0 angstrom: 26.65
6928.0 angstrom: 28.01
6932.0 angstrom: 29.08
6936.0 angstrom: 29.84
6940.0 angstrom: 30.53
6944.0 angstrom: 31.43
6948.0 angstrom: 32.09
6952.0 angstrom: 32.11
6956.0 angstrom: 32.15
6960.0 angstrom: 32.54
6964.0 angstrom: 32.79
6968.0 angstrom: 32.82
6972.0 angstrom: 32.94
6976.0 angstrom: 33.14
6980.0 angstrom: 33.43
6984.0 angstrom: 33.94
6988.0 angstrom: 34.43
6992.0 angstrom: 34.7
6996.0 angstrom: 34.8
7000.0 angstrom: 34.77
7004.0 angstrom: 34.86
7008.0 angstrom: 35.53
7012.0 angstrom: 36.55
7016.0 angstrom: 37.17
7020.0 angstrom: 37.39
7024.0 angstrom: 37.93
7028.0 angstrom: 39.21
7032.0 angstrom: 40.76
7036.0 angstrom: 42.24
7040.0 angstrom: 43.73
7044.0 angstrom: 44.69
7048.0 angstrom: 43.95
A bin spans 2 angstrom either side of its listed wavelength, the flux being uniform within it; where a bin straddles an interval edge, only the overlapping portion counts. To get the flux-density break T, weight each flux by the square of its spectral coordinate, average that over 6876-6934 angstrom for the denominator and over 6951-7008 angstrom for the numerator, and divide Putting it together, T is 1.4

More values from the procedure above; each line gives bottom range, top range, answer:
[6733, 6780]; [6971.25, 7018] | 1.56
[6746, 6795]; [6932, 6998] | 1.48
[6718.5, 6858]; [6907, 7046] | 1.55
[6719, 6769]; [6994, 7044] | 1.76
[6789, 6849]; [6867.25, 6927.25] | 1.10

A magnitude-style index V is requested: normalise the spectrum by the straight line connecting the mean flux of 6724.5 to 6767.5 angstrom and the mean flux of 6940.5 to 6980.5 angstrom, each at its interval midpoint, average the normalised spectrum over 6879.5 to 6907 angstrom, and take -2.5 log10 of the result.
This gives 0.250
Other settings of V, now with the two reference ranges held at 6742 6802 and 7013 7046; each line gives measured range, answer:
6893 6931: 0.27 mag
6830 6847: 0.20 mag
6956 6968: 0.10 mag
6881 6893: 0.30 mag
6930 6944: 0.14 mag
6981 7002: 0.10 mag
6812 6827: 0.18 mag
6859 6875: 0.30 mag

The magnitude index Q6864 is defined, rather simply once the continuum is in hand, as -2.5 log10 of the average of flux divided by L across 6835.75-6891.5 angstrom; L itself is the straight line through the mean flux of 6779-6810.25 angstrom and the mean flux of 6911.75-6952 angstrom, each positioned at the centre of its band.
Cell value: 0.13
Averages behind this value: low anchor 22.2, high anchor 28.7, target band 22.6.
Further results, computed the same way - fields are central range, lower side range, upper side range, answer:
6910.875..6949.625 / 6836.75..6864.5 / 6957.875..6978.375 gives 0.04 mag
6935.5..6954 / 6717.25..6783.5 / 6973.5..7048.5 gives 0.09 mag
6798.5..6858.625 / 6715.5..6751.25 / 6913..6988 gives 0.19 mag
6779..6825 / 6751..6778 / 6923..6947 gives 0.13 mag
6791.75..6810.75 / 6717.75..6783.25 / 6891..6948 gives 0.12 mag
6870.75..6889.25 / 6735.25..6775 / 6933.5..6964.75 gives 0.23 mag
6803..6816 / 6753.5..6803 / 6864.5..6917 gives 0.04 mag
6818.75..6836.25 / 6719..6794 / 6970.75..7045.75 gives 0.19 mag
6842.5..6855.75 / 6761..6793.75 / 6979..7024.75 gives 0.22 mag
